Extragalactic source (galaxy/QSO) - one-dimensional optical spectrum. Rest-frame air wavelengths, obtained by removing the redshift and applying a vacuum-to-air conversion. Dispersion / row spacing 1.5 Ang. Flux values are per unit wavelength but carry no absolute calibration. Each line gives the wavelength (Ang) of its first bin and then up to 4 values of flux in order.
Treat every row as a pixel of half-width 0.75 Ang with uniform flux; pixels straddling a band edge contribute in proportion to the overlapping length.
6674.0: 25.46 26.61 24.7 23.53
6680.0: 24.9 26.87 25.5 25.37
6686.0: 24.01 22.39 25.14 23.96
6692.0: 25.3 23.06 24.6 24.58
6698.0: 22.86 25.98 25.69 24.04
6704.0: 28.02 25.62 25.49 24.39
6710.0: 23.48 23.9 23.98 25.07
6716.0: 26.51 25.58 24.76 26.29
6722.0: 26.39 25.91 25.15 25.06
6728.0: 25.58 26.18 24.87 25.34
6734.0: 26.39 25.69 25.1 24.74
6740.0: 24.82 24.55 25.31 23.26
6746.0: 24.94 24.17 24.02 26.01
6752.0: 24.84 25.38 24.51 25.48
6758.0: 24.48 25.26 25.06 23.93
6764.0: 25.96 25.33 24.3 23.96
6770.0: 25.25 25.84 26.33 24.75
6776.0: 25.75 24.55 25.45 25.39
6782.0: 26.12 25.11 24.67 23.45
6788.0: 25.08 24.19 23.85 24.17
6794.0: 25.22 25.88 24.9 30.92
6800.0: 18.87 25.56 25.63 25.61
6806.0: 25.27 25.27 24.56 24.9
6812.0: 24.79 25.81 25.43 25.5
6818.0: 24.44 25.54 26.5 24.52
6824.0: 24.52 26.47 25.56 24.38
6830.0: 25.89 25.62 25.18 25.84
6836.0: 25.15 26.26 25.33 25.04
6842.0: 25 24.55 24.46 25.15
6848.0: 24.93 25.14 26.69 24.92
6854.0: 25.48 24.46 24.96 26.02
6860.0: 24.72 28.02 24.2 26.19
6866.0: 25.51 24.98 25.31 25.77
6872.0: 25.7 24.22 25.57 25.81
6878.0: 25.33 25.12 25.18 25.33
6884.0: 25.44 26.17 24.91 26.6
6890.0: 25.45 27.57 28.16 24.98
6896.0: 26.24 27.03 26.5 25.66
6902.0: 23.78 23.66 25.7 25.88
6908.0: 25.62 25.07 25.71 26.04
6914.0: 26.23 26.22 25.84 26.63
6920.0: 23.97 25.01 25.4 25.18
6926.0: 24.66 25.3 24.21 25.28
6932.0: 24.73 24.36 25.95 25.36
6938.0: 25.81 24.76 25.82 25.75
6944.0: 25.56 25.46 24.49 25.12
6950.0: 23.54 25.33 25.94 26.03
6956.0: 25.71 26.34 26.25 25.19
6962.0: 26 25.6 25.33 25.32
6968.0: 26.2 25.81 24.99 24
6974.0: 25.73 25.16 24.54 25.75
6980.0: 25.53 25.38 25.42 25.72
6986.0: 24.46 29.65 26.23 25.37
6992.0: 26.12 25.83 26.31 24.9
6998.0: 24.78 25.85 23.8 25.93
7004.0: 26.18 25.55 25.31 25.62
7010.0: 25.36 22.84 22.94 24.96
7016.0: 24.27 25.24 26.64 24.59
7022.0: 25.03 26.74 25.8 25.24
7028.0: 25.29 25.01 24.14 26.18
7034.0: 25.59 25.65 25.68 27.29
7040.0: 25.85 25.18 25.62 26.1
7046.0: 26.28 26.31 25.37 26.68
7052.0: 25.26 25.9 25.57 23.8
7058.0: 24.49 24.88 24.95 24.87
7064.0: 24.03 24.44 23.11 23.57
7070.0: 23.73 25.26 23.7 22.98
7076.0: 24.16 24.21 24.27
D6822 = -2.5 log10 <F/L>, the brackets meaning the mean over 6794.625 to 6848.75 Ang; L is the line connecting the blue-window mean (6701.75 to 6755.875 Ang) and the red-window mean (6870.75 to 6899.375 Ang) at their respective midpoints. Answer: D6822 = 0.01 mag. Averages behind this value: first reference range 25.1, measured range 25.3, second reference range 25.8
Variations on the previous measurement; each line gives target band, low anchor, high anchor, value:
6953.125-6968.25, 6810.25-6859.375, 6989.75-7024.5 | -0.02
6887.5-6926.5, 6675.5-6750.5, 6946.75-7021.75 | -0.02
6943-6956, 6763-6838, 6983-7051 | 0.01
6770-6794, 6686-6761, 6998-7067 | 0.00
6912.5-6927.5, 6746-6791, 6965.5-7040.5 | -0.01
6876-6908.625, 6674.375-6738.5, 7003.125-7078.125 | -0.03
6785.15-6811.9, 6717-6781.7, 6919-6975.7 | 0.01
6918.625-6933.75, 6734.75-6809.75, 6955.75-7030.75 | 0.02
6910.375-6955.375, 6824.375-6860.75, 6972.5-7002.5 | 0.01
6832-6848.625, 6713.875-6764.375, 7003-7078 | 0.00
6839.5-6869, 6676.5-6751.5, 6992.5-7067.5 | -0.01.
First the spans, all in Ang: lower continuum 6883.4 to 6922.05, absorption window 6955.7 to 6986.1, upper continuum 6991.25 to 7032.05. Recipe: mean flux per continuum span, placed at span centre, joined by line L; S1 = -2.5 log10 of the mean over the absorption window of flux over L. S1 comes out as 0.00 mag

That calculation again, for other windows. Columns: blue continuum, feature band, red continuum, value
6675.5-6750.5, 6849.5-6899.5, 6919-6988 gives -0.020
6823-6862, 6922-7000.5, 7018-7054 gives 0.006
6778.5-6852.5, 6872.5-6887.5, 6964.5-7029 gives -0.003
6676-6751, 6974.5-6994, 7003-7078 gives -0.031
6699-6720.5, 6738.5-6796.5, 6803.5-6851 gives 0.014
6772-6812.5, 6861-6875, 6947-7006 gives -0.011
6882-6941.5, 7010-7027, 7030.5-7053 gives 0.036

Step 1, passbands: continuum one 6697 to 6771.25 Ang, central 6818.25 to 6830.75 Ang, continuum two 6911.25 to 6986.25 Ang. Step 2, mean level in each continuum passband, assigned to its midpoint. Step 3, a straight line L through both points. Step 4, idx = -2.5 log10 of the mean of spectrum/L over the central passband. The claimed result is -0.01 mag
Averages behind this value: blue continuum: 25.1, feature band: 25.4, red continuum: 25.4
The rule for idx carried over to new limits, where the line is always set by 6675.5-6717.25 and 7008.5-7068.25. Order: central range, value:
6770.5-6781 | -0.023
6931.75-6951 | -0.002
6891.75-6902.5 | -0.048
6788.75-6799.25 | -0.028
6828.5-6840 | -0.023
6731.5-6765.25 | -0.004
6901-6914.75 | -0.011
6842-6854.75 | -0.007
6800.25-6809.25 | -0.003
